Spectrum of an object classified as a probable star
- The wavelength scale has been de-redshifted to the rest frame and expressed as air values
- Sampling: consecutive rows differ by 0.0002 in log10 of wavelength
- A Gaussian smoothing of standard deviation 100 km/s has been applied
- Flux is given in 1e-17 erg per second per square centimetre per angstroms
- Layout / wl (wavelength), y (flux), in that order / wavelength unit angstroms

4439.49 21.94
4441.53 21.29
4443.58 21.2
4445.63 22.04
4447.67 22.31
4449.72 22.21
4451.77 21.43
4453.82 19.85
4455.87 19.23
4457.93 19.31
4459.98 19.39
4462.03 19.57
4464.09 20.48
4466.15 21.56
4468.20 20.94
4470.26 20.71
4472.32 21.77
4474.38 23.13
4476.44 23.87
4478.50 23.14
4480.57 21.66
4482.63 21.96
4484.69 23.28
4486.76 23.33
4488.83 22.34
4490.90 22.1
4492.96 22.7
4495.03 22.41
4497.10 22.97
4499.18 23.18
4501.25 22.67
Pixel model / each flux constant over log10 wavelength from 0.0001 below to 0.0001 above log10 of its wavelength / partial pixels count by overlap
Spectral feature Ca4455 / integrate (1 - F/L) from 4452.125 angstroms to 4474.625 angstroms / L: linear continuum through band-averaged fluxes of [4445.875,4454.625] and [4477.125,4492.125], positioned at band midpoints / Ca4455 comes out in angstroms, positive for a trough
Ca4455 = 1.5 angstroms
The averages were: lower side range 21.6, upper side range 22.6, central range 20.5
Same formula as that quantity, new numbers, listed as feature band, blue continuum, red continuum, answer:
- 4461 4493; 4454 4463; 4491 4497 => -1.4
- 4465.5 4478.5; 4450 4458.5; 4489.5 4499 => -0.5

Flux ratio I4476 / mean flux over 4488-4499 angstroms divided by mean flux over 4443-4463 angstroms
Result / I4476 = 1.1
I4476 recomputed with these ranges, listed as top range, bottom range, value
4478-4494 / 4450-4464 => 1.13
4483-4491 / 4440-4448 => 1.05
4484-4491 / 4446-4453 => 1.04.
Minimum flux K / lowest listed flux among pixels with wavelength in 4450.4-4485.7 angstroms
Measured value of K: 19.23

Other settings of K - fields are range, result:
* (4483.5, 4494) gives 22.1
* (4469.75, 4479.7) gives 20.71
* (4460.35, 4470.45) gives 19.57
